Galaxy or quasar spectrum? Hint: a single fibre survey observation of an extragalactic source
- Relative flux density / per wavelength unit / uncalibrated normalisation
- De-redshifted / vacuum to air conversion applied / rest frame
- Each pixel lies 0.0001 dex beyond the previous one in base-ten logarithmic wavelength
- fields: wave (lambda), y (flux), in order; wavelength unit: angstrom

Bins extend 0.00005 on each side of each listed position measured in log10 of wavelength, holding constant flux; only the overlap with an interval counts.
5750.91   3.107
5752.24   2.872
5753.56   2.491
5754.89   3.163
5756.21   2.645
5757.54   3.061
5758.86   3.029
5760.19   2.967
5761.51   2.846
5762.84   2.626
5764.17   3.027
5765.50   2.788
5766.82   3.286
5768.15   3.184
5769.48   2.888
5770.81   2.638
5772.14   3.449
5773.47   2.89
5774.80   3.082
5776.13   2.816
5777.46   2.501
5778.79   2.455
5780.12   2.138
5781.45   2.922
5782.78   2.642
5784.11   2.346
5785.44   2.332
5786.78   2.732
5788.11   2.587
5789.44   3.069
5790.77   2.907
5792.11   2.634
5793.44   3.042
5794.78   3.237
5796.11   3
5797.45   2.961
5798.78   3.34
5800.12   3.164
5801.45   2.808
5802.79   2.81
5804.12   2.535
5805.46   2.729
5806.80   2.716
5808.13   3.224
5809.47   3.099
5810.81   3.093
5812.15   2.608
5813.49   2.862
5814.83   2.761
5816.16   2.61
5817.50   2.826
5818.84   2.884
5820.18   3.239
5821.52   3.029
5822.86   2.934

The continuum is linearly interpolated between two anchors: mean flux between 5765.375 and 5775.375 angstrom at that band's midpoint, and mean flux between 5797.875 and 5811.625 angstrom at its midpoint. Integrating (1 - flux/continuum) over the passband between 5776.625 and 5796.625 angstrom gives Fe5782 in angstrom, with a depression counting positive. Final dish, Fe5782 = 2.0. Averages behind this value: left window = 3.04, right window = 2.95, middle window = 2.7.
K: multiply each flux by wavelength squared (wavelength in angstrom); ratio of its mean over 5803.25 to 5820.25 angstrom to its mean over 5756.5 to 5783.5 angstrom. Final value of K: 1.0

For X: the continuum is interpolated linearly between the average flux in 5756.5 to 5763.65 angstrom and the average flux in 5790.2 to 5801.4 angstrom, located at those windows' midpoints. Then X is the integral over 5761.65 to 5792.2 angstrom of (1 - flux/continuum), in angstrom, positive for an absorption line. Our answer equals 1.8 angstrom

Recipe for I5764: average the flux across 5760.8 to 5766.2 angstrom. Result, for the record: 2.83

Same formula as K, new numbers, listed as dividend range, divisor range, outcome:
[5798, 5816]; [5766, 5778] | 0.99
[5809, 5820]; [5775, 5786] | 1.14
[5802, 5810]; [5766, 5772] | 0.95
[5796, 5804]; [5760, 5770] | 1.02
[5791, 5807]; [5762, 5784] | 1.04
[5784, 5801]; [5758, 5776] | 0.98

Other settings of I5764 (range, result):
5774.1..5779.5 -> 2.71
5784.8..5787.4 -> 2.52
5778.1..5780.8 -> 2.3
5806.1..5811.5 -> 3.03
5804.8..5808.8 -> 2.89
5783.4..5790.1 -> 2.61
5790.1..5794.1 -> 2.86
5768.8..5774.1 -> 2.96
